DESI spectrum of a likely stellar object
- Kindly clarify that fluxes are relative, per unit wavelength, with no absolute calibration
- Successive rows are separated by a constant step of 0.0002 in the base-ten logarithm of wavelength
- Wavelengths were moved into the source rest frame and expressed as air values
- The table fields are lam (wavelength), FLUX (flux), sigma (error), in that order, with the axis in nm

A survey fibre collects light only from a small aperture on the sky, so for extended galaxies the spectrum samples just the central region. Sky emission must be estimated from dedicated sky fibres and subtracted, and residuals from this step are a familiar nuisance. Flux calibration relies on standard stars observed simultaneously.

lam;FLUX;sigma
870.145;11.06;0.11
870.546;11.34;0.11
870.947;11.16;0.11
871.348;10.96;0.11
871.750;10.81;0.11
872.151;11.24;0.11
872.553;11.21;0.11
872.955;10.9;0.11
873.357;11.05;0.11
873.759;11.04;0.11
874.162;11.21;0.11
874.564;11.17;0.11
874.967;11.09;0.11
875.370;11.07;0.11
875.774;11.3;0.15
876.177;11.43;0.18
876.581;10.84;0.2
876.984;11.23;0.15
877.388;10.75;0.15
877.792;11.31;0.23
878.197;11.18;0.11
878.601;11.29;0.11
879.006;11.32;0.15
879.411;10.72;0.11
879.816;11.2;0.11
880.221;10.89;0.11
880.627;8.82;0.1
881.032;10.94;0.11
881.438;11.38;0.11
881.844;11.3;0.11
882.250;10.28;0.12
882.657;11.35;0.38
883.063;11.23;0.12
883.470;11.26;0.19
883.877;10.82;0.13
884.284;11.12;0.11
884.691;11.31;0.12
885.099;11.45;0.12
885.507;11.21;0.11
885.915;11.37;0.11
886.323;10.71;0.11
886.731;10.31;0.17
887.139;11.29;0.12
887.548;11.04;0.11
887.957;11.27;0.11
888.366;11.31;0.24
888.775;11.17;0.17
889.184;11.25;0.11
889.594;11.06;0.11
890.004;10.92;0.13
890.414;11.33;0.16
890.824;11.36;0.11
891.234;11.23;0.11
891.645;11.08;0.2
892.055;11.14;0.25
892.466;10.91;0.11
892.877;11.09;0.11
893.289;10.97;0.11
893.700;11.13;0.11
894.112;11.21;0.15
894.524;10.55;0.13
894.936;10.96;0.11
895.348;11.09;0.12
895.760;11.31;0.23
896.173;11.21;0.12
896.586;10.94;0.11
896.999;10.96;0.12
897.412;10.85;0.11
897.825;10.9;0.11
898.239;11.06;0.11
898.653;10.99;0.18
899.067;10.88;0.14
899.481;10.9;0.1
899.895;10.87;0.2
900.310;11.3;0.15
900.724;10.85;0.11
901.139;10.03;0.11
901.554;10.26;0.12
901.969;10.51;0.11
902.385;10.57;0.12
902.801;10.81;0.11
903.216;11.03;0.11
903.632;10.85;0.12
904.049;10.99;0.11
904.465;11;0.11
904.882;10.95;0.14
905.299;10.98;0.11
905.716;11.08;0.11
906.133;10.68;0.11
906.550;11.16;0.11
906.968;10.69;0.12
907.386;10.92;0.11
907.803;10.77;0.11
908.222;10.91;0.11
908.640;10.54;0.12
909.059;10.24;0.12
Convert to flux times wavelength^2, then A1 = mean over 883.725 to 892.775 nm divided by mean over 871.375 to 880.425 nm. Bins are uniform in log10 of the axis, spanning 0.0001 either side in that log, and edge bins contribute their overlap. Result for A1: 1.03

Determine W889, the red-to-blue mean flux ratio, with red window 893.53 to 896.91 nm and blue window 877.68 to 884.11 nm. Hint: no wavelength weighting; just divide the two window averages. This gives 1.01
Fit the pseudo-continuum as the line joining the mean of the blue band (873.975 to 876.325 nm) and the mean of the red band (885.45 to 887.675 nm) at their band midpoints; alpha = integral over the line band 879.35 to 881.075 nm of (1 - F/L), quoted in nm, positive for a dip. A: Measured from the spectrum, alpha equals 0.10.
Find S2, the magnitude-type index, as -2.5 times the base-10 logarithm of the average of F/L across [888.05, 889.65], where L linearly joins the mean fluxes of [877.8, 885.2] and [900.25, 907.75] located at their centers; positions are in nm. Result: -0.03 mag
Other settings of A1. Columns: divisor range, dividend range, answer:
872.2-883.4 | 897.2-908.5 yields 1.04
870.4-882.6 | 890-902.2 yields 1.04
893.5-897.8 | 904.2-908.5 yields 1.01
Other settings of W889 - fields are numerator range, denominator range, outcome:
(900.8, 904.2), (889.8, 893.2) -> 0.96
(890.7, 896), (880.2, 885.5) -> 1.01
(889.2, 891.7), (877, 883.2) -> 1.02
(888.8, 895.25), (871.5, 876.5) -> 1.00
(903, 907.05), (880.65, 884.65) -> 1.00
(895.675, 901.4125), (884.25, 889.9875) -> 0.98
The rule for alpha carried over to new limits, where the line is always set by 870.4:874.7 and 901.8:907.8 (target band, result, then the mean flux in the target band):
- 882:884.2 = 0.00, 11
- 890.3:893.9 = -0.06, 11.1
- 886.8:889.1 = -0.04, 11.2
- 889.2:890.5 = -0.02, 11.1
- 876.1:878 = 0.00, 11.1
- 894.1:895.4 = 0.01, 10.9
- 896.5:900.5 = -0.02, 11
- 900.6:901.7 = 0.06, 10.4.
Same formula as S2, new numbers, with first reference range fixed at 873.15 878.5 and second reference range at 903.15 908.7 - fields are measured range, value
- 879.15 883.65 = 0.02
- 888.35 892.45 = -0.01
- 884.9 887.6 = 0.00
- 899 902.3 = 0.03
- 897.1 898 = 0.01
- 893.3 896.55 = -0.01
